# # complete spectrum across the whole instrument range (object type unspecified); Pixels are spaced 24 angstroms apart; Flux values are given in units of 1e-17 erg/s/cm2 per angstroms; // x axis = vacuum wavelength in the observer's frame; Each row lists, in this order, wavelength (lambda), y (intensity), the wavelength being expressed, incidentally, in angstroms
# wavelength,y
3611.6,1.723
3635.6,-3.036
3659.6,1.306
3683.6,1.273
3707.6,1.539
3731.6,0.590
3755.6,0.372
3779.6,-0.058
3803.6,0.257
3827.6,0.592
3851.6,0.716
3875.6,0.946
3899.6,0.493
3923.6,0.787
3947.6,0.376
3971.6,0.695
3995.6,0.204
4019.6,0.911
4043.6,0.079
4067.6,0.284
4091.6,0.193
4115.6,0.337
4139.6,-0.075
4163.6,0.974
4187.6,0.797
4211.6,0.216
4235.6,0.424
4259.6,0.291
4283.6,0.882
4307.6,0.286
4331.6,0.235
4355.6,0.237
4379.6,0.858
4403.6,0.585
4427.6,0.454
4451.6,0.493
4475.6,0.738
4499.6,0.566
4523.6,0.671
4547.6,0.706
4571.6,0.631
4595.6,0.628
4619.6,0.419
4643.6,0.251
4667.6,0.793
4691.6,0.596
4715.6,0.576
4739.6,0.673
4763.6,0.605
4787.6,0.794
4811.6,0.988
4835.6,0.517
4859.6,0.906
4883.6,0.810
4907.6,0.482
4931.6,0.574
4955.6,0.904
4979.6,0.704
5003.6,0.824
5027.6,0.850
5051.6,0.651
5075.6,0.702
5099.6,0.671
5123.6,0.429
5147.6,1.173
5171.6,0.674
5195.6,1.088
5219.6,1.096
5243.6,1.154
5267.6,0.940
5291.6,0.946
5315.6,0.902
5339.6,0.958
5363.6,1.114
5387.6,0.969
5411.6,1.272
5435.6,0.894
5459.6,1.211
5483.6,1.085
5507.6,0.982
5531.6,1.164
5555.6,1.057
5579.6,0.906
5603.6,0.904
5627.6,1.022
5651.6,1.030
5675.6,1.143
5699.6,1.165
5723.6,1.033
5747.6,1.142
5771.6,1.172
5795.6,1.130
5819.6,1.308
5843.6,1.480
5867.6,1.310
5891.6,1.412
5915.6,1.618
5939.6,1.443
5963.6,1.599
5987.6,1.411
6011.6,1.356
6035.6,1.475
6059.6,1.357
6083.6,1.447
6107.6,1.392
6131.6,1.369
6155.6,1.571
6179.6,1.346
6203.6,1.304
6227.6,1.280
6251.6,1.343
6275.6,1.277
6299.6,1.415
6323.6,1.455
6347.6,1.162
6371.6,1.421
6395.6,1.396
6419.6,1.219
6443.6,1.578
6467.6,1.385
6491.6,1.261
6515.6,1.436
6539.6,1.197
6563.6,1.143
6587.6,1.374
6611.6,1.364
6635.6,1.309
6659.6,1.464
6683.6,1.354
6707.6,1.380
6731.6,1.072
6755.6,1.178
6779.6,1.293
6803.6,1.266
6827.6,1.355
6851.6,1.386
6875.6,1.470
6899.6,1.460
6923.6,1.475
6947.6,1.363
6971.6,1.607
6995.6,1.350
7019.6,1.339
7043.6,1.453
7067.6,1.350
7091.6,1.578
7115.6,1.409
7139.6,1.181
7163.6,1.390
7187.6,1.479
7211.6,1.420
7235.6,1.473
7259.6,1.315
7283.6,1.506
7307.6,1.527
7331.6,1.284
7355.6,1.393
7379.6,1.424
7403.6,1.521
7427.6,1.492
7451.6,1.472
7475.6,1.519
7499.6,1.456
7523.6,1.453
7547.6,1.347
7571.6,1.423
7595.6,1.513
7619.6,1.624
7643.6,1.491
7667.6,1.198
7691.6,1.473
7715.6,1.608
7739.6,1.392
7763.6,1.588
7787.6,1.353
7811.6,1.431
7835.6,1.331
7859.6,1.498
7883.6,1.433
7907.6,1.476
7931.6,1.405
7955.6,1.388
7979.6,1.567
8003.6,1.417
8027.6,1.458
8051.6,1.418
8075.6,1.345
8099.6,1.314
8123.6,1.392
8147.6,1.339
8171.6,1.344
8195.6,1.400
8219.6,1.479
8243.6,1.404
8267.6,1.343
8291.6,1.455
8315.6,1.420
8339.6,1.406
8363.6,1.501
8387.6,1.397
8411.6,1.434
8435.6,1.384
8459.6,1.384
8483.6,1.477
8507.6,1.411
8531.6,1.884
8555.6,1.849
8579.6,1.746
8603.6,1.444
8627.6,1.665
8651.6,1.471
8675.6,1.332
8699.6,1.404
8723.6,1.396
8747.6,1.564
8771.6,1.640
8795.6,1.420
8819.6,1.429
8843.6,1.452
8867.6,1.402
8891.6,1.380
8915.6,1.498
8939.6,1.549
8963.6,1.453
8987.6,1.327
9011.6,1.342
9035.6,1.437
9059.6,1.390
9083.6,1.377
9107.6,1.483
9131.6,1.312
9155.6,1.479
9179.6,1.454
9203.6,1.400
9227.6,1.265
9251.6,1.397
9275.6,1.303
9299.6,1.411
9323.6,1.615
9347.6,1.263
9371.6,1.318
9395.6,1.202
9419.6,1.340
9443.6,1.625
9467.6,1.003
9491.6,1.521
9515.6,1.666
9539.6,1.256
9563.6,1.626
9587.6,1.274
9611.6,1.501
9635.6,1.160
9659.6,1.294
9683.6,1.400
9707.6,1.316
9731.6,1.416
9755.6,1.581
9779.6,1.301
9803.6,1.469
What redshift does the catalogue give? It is 0.302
